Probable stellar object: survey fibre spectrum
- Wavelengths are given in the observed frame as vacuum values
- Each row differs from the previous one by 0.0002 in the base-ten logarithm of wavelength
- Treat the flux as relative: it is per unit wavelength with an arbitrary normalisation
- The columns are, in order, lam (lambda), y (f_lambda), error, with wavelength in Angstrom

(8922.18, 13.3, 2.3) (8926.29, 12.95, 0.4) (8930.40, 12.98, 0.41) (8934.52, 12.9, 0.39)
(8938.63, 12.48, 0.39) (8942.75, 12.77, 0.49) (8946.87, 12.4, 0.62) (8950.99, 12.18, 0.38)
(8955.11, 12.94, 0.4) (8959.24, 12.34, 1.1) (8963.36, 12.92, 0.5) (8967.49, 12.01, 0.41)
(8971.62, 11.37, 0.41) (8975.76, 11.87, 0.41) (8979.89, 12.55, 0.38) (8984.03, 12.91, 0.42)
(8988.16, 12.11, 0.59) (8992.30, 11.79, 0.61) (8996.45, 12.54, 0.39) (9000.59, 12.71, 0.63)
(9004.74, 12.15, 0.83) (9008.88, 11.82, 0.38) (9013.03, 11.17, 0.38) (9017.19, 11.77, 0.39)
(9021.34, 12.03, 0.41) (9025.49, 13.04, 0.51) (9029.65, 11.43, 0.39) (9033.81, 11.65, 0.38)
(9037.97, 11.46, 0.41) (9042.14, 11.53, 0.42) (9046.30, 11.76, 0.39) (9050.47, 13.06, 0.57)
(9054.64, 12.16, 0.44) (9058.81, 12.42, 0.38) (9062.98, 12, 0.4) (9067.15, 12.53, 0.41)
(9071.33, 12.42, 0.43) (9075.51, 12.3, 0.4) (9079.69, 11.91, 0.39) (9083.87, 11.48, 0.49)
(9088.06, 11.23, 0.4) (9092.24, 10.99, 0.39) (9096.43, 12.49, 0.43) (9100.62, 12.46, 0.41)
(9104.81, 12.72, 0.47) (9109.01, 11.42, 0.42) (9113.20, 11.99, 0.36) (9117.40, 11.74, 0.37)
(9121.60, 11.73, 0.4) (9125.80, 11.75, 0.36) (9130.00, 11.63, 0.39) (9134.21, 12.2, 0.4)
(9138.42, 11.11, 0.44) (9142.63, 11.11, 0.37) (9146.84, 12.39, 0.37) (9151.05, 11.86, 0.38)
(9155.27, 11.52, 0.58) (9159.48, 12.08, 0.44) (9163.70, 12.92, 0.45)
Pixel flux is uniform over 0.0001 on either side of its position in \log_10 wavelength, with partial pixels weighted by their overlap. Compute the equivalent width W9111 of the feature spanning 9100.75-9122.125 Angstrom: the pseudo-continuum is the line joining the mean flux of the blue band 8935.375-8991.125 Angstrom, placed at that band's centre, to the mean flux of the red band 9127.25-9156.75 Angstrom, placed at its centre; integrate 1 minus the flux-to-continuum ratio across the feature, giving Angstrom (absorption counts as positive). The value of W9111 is -0.3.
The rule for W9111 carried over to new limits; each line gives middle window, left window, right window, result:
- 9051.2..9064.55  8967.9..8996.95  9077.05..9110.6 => -0.39 Angstrom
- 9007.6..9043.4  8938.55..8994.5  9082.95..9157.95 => 1.02 Angstrom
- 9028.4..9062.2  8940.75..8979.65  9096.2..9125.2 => 0.58 Angstrom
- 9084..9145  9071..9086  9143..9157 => 0.80 Angstrom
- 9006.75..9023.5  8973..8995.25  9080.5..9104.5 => 0.56 Angstrom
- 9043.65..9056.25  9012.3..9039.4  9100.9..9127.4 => -0.47 Angstrom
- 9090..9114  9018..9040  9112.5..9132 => -0.44 Angstrom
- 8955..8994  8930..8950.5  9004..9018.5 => -0.23 Angstrom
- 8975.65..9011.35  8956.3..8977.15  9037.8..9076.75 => -0.37 Angstrom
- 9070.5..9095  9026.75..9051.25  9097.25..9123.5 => 0.47 Angstrom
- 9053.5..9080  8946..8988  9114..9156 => -0.67 Angstrom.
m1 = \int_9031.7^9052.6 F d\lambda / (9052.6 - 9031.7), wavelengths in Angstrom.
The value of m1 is 11.9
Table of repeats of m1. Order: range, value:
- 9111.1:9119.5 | 11.9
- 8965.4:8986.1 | 12.1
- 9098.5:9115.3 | 12.1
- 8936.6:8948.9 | 12.5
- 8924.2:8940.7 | 12.8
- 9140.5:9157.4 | 11.7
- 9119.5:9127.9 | 11.7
